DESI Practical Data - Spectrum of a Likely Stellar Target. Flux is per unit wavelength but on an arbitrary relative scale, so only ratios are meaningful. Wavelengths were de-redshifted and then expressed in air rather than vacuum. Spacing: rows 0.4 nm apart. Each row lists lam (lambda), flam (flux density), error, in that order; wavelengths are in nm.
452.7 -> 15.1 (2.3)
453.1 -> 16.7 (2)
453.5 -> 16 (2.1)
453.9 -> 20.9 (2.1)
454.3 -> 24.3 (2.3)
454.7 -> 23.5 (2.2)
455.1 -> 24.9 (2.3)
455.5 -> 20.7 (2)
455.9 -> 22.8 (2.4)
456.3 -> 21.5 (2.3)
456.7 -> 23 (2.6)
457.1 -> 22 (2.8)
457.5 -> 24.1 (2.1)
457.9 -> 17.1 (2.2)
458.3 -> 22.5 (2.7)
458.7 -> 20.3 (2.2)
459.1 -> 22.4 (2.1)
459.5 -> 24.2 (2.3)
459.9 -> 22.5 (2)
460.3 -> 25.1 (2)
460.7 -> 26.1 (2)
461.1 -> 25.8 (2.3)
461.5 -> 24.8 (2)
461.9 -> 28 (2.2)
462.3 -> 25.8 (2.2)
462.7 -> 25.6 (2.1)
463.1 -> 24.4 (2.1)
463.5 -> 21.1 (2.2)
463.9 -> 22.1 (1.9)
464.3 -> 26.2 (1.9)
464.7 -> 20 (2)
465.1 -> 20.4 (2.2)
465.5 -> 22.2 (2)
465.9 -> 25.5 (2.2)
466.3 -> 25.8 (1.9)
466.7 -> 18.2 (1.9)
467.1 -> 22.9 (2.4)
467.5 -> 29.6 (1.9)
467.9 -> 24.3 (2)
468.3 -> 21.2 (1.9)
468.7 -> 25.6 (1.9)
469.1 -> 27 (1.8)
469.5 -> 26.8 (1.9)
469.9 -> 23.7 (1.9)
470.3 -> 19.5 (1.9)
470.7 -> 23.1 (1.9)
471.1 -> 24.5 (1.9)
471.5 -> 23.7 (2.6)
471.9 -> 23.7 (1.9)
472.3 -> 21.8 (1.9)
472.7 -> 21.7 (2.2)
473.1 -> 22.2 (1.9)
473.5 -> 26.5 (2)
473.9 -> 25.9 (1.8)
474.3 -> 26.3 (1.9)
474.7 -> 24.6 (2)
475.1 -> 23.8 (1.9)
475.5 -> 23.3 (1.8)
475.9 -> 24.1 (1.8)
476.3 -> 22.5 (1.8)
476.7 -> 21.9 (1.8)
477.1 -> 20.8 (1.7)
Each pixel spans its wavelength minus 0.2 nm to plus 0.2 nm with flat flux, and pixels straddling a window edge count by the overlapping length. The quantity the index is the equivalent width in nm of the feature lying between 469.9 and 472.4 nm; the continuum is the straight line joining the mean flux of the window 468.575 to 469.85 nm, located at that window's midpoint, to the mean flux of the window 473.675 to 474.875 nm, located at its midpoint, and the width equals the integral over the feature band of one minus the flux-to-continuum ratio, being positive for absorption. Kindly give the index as 0.30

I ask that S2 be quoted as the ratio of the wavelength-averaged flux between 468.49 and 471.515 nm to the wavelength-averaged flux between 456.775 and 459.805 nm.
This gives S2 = 1.1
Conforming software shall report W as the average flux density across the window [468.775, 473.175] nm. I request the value 23.5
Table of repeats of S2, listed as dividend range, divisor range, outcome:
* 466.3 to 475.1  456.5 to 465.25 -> 1.03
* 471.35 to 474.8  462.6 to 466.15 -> 1.04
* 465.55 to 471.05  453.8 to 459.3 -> 1.09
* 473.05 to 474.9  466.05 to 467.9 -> 1.05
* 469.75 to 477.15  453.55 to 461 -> 1.04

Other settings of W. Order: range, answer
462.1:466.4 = 23.5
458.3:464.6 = 24.2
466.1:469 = 24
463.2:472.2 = 23.5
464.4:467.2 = 22.3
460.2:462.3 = 26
